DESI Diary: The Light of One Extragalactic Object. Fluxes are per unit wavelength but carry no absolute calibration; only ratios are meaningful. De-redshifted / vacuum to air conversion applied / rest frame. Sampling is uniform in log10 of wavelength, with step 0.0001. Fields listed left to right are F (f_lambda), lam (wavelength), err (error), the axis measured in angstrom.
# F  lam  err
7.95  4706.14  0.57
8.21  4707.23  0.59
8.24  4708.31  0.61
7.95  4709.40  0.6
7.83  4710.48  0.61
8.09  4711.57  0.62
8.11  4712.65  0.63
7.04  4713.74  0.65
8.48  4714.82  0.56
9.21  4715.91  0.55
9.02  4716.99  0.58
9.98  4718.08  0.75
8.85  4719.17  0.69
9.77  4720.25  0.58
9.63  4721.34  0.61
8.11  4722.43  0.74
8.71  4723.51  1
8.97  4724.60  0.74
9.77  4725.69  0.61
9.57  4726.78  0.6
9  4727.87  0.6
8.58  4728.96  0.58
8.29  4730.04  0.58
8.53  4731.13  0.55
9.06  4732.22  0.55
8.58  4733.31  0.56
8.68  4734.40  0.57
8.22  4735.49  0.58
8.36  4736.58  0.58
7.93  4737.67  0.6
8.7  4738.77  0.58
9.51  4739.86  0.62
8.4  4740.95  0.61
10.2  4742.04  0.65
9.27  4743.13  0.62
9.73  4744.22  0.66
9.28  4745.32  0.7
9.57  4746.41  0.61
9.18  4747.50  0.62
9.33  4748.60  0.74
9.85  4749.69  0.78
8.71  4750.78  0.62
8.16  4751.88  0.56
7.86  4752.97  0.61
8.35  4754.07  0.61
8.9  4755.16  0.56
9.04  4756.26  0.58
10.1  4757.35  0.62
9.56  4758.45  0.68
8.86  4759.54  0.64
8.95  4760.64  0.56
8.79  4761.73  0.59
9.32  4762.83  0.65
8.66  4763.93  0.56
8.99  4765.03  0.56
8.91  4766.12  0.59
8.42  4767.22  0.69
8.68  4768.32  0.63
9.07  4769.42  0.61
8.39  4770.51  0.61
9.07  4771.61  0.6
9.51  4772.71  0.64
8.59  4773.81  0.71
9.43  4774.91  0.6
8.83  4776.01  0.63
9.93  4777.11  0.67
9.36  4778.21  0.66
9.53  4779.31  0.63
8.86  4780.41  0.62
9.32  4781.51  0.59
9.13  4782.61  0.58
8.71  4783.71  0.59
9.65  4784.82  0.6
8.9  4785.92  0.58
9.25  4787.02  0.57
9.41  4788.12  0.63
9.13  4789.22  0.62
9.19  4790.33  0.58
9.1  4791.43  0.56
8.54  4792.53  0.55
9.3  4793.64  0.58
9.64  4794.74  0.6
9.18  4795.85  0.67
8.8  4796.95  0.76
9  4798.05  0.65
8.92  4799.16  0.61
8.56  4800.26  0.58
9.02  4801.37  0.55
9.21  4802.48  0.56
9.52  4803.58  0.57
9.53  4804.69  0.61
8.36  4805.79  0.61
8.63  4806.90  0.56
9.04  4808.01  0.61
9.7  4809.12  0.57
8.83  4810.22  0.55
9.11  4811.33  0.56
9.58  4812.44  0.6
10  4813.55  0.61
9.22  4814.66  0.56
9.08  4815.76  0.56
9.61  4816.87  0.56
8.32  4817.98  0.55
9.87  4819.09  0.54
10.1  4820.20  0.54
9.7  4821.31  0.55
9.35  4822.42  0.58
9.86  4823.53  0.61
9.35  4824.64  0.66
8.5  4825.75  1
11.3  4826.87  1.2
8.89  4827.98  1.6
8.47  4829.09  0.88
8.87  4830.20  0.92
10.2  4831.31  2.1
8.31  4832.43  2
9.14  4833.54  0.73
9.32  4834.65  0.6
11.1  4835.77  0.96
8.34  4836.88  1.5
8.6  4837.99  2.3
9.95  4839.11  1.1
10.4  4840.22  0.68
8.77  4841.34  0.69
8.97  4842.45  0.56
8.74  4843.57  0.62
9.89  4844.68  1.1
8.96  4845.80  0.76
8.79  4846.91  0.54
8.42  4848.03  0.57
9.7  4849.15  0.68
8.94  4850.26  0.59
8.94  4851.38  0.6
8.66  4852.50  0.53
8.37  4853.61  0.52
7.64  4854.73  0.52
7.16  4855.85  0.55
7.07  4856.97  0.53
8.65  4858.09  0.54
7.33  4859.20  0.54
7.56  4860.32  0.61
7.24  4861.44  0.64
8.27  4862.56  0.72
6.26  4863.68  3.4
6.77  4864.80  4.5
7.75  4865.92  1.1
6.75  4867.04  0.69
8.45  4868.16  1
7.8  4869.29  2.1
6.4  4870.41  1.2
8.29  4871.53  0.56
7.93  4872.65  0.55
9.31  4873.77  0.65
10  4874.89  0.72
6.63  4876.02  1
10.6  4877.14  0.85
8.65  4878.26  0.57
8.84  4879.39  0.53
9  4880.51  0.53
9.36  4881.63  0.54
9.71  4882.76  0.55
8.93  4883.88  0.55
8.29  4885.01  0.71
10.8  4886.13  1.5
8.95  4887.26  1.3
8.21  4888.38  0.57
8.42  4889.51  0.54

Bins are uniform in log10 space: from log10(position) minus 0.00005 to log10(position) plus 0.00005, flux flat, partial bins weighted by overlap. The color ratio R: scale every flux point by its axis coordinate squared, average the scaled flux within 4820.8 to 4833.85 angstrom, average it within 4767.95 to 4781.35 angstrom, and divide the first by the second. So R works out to 1.05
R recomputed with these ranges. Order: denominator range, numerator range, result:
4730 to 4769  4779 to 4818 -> 1.05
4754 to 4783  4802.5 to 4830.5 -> 1.05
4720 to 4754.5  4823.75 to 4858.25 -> 1.05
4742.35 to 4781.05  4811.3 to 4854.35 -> 1.05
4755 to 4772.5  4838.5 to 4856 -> 1.03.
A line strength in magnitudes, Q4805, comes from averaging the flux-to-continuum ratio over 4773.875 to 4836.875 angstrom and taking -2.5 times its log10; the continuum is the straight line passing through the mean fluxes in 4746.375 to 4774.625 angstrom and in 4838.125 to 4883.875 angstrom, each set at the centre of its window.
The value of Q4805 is -0.065 mag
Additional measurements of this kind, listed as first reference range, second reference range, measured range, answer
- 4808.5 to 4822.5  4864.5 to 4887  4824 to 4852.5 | -0.02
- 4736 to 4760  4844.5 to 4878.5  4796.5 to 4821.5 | -0.08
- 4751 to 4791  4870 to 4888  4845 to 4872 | 0.12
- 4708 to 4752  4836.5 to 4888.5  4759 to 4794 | -0.04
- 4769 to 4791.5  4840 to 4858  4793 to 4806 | -0.01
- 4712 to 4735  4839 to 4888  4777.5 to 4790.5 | -0.06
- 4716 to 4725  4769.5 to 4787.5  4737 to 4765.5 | 0.01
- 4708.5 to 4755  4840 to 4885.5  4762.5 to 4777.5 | -0.03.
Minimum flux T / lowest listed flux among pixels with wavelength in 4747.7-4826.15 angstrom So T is 7.86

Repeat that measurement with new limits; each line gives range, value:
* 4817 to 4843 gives 8.31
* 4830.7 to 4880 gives 6.26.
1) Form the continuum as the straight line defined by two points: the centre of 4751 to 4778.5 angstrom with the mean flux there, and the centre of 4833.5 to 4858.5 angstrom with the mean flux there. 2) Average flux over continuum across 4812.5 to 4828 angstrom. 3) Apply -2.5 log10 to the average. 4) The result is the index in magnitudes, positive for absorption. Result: -0.07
